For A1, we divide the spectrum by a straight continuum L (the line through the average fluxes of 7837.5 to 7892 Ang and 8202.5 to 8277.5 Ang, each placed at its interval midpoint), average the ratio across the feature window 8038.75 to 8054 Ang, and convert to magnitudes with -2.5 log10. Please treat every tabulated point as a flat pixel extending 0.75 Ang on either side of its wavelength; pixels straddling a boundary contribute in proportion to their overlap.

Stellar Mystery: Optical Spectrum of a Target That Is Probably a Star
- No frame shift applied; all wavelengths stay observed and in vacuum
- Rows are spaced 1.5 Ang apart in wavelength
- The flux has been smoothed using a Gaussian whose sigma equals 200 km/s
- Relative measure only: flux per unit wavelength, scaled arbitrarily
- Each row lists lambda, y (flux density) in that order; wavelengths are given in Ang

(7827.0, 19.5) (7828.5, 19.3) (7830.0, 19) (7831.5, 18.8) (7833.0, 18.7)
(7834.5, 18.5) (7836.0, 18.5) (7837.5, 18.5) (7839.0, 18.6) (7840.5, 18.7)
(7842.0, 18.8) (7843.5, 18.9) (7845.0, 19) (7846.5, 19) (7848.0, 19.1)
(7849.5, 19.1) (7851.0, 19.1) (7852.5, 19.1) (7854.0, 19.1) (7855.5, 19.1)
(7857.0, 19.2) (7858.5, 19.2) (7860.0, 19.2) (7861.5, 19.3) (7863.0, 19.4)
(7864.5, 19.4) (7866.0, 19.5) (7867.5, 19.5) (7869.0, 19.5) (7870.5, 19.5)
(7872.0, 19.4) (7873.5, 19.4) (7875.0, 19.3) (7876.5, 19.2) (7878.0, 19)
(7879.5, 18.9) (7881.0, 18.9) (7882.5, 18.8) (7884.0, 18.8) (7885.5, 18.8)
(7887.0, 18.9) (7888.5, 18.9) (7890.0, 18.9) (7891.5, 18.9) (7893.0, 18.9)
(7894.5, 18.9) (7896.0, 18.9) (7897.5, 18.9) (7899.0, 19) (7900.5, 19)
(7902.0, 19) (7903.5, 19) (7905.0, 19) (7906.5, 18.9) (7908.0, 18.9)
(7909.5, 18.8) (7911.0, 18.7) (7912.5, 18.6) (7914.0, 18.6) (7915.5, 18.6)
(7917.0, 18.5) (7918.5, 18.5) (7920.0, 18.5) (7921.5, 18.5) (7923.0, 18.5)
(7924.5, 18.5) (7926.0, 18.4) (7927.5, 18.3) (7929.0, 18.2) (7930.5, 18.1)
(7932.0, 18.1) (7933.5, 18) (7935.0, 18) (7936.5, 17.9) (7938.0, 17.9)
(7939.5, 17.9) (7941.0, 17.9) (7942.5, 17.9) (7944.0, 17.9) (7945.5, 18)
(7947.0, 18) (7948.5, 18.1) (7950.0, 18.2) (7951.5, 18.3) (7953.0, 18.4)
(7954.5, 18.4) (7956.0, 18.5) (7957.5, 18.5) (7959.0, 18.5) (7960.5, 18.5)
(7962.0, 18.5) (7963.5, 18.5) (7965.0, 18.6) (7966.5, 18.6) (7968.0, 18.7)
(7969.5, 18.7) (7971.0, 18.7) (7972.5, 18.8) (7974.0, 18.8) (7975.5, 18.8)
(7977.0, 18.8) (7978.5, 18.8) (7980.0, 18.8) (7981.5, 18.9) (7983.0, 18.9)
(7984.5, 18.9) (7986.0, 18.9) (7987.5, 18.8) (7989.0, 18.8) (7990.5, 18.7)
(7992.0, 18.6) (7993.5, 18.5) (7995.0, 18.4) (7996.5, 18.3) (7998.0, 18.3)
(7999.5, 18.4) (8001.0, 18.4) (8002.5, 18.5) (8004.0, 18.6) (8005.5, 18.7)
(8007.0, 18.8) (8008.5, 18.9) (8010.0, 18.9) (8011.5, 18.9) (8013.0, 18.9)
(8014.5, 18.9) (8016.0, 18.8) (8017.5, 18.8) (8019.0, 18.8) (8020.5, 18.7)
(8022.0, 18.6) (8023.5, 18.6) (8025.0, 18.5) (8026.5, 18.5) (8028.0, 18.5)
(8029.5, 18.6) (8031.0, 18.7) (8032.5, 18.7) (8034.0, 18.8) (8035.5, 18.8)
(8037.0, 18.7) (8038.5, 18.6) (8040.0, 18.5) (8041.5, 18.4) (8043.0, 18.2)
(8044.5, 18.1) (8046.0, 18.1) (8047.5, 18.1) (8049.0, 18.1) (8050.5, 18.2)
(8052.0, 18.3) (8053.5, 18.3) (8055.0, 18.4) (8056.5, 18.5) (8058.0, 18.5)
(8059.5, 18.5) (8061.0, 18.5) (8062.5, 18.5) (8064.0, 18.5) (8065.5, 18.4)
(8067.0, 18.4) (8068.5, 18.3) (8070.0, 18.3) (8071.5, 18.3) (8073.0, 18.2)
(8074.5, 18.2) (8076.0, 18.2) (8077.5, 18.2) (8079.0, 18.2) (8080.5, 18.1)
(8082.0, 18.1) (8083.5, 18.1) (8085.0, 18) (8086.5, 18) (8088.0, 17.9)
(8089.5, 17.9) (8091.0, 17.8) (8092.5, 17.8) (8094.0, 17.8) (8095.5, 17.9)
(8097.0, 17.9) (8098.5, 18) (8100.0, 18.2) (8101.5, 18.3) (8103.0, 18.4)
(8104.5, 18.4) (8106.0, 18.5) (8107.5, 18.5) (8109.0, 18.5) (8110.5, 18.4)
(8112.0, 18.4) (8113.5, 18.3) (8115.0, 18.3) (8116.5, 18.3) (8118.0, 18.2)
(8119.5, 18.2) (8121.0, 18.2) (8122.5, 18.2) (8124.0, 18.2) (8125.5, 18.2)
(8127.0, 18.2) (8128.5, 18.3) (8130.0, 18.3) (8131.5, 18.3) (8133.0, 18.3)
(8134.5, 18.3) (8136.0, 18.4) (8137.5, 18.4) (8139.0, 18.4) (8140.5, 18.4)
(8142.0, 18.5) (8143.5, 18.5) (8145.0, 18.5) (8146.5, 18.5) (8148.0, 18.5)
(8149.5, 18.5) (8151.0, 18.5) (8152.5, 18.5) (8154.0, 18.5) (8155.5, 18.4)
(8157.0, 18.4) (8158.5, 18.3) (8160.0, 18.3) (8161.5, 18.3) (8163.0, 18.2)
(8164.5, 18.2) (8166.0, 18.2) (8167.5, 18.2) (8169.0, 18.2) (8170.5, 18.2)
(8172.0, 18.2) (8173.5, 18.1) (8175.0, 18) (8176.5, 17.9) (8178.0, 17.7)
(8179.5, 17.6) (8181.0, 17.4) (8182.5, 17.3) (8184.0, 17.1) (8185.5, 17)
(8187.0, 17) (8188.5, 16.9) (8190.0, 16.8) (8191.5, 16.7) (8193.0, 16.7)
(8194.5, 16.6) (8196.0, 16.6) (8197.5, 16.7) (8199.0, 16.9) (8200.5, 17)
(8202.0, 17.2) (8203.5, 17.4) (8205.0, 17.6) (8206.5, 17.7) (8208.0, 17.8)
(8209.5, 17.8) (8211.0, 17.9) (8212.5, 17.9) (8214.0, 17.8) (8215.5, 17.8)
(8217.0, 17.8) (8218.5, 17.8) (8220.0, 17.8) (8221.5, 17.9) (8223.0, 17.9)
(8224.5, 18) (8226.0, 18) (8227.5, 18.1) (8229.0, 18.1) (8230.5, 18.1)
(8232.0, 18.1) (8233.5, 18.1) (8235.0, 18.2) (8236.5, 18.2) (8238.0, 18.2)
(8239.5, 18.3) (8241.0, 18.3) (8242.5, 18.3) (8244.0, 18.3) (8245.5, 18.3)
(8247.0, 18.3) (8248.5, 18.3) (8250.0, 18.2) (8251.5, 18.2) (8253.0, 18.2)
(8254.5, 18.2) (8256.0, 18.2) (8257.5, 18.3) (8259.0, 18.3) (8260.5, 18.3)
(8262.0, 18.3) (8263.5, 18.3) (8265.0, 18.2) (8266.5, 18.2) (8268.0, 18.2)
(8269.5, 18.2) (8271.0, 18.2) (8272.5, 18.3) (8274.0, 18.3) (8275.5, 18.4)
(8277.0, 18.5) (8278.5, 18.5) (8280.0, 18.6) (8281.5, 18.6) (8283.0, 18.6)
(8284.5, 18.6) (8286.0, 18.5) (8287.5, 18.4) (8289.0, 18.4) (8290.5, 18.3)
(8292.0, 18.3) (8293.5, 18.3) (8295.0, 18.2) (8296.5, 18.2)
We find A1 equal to 0.02 mag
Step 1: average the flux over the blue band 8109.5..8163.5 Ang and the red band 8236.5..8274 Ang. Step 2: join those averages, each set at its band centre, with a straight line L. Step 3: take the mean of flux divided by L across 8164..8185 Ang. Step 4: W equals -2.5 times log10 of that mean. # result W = 0.03 mag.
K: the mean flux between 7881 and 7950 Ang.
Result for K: 18.5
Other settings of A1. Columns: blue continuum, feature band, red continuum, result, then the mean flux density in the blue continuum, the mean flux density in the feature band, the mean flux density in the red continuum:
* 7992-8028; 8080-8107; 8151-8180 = 0.02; 18.6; 18.1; 18.2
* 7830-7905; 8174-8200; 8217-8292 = 0.08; 19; 17.1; 18.2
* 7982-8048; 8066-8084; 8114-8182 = 0.01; 18.6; 18.2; 18.2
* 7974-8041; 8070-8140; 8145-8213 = 0.00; 18.7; 18.2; 17.7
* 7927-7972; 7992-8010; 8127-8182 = -0.02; 18.3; 18.5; 18.3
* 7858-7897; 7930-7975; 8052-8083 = 0.03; 19.1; 18.3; 18.3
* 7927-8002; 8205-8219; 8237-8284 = 0.03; 18.4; 17.8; 18.3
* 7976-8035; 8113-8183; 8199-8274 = 0.00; 18.7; 18.2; 18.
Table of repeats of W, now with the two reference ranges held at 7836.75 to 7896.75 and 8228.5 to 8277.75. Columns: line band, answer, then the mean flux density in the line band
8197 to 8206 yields 0.073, 17.2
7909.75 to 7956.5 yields 0.039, 18.3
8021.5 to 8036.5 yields 0.005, 18.6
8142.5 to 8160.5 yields 0.001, 18.5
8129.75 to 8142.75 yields 0.007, 18.4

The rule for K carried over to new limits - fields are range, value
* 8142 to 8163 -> 18.4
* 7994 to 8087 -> 18.5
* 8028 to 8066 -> 18.4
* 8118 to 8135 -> 18.2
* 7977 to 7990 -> 18.8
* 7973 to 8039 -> 18.7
